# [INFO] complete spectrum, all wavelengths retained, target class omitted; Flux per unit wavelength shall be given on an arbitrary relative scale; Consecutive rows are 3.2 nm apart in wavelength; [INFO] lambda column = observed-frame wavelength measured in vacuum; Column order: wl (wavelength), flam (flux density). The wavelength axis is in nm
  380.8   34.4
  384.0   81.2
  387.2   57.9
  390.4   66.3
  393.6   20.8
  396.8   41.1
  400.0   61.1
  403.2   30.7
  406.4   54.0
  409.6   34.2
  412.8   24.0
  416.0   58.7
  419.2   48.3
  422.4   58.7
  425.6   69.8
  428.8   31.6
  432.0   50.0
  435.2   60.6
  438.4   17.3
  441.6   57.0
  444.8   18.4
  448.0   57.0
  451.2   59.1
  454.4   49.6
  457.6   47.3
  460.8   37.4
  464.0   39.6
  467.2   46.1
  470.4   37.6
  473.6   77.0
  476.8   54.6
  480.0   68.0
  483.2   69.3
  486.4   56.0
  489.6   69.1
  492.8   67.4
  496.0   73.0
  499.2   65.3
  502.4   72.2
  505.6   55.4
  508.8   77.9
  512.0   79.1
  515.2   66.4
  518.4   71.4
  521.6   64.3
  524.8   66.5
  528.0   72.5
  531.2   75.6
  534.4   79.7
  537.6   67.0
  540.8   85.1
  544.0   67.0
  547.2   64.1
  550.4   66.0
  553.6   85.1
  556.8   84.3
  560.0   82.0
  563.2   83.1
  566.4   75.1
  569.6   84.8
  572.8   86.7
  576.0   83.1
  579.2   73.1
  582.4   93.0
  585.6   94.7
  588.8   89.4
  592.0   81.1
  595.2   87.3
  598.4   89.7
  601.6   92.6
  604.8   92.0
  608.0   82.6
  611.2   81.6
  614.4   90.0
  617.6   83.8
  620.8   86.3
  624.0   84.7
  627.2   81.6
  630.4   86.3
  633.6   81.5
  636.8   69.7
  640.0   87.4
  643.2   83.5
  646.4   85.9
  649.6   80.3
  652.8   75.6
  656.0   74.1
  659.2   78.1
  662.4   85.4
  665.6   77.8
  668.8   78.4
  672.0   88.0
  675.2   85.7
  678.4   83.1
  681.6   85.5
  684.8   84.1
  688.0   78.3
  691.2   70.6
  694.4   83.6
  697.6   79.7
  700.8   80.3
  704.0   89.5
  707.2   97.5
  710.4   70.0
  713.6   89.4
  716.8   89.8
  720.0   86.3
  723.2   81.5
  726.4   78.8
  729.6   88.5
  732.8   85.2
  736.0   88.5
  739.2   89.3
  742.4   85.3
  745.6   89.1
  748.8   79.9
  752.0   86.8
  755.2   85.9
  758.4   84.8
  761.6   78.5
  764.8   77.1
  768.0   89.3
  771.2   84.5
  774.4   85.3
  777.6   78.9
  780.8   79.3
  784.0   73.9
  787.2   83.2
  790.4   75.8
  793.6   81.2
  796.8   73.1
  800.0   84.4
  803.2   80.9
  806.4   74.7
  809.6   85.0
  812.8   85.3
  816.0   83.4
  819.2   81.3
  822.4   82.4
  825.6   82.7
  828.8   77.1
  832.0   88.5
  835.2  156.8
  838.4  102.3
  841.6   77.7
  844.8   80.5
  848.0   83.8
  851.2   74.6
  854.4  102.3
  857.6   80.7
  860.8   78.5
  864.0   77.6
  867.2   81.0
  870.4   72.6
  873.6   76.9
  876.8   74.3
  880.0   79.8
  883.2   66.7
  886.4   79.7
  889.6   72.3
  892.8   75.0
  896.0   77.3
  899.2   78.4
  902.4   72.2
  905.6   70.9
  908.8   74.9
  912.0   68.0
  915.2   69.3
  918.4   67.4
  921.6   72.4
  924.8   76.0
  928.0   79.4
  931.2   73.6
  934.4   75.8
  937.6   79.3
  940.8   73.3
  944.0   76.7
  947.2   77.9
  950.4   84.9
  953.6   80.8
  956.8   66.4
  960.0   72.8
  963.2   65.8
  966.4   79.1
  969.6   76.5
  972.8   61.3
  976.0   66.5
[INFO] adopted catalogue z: 0.271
